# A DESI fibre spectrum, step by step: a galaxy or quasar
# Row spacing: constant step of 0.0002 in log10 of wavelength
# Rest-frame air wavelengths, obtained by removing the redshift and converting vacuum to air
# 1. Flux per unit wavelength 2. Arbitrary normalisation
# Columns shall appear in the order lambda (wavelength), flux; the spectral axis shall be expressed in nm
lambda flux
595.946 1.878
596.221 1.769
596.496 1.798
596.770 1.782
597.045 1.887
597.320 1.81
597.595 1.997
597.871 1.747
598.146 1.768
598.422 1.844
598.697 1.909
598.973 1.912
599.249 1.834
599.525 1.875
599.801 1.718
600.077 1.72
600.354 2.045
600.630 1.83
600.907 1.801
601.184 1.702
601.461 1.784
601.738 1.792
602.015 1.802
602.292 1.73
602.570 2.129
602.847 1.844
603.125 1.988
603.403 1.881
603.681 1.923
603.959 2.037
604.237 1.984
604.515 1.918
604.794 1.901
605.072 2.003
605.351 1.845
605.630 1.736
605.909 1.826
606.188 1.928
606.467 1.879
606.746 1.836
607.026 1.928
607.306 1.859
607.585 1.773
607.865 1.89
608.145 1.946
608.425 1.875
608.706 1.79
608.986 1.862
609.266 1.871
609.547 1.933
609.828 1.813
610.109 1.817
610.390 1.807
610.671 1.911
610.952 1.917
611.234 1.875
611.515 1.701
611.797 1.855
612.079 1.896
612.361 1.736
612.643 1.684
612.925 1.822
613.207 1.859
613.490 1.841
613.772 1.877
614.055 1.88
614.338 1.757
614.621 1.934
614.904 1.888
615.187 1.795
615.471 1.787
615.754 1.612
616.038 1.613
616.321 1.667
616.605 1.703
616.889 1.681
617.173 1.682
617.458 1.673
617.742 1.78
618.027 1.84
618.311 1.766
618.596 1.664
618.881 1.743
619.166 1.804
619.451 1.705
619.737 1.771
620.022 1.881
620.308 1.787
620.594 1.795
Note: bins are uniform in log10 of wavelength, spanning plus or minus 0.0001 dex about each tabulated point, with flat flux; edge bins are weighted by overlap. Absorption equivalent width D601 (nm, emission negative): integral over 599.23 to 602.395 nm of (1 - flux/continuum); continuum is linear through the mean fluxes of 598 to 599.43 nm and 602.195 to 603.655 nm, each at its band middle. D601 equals 0.14 nm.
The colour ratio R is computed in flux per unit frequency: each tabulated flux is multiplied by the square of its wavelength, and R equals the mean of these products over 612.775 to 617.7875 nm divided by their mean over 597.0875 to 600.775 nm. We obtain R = 1.0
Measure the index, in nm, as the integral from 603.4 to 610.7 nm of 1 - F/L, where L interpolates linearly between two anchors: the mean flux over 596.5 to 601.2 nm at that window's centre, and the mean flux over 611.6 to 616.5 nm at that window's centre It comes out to -0.27 nm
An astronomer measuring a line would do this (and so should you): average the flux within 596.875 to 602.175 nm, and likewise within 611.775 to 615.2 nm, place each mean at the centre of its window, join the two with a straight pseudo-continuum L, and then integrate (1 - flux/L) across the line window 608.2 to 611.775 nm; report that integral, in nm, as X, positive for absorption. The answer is -0.035 nm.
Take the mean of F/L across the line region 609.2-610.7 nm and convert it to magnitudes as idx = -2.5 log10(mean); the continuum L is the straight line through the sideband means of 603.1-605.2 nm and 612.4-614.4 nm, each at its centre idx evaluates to 0.008 mag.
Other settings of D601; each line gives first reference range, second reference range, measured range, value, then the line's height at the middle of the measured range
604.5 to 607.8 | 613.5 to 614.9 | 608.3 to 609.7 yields 0.000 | 1.87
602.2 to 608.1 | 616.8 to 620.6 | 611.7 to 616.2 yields 0.011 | 1.81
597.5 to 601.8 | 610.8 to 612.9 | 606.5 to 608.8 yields -0.060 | 1.82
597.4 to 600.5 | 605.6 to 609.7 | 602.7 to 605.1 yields -0.104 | 1.86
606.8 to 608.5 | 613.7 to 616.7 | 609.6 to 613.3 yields -0.001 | 1.82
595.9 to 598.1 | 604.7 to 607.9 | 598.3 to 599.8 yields -0.020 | 1.84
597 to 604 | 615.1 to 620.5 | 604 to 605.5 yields -0.091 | 1.83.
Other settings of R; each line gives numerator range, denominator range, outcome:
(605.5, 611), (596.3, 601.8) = 1.05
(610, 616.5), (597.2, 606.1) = 1.01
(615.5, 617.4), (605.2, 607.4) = 0.93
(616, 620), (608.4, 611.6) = 0.96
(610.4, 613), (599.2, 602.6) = 1.04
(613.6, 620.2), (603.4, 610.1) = 0.97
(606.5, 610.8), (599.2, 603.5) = 1.03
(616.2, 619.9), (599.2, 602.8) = 1.00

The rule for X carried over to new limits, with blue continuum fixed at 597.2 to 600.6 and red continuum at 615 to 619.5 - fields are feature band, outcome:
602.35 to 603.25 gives -0.071 nm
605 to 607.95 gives -0.106 nm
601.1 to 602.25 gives 0.037 nm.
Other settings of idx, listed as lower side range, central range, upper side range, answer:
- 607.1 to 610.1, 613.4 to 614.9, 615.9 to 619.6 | -0.05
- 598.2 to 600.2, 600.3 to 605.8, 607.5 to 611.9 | -0.03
